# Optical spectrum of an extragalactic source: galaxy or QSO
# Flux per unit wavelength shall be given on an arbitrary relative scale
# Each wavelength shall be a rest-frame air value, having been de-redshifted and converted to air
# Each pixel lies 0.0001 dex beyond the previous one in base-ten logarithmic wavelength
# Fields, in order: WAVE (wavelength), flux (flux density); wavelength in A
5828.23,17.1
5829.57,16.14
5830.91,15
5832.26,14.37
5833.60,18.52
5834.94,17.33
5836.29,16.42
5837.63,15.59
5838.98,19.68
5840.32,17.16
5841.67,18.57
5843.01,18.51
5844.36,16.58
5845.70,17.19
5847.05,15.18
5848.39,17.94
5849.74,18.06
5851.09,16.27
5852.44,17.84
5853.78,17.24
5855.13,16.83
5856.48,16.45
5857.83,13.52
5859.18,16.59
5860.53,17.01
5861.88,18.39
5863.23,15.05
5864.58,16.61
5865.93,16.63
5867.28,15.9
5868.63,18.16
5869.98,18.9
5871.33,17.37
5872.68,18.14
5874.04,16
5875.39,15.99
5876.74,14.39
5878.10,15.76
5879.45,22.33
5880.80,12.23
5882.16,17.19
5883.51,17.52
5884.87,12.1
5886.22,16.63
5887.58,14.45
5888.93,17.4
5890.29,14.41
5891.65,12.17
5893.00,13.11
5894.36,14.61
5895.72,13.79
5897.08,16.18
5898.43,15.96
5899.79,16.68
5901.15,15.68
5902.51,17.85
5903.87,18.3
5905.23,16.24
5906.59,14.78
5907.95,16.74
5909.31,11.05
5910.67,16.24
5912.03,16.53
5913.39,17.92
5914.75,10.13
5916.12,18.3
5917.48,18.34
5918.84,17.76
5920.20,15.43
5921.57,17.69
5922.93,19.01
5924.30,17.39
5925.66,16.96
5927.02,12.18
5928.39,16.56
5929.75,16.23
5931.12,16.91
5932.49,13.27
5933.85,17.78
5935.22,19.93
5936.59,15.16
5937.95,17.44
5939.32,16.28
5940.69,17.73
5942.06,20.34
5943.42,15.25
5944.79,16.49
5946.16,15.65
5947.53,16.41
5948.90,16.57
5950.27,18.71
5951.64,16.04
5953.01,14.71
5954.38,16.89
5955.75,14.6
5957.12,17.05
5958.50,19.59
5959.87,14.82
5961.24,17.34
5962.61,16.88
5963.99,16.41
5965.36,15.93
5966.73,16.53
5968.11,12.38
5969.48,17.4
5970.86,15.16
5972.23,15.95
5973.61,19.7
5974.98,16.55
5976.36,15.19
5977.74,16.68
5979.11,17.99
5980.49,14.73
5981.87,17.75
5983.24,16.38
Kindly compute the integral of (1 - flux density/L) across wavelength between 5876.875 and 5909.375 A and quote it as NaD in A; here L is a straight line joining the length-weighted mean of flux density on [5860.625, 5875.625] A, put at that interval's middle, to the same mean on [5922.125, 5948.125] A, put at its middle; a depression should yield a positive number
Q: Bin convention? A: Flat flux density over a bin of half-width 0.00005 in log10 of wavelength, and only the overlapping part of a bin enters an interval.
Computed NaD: 2.5 A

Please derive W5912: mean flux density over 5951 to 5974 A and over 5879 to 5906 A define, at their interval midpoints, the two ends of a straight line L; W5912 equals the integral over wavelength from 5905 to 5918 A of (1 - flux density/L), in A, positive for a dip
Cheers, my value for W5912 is 0.2 A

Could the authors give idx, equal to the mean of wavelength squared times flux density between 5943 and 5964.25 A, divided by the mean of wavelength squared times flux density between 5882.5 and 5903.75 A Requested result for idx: 1.10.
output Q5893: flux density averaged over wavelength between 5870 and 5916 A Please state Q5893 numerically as 15.7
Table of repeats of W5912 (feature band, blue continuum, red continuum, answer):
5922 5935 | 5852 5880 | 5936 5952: 0.4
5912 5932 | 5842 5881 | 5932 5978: 0.3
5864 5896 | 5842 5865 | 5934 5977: 1.6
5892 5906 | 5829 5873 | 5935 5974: 0.9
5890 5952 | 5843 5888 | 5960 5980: 1.1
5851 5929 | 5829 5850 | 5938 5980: 3.1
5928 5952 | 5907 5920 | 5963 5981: -1.2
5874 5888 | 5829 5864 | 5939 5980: 0.7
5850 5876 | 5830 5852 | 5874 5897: -1.0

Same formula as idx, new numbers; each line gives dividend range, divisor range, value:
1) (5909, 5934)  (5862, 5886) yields 0.99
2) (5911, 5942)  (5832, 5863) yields 1.01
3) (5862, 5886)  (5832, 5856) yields 0.97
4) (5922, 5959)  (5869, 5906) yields 1.06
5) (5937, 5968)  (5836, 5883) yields 1.01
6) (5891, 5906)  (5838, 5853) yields 0.90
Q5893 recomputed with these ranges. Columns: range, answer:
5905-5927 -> 16.2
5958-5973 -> 16.2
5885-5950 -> 16.1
